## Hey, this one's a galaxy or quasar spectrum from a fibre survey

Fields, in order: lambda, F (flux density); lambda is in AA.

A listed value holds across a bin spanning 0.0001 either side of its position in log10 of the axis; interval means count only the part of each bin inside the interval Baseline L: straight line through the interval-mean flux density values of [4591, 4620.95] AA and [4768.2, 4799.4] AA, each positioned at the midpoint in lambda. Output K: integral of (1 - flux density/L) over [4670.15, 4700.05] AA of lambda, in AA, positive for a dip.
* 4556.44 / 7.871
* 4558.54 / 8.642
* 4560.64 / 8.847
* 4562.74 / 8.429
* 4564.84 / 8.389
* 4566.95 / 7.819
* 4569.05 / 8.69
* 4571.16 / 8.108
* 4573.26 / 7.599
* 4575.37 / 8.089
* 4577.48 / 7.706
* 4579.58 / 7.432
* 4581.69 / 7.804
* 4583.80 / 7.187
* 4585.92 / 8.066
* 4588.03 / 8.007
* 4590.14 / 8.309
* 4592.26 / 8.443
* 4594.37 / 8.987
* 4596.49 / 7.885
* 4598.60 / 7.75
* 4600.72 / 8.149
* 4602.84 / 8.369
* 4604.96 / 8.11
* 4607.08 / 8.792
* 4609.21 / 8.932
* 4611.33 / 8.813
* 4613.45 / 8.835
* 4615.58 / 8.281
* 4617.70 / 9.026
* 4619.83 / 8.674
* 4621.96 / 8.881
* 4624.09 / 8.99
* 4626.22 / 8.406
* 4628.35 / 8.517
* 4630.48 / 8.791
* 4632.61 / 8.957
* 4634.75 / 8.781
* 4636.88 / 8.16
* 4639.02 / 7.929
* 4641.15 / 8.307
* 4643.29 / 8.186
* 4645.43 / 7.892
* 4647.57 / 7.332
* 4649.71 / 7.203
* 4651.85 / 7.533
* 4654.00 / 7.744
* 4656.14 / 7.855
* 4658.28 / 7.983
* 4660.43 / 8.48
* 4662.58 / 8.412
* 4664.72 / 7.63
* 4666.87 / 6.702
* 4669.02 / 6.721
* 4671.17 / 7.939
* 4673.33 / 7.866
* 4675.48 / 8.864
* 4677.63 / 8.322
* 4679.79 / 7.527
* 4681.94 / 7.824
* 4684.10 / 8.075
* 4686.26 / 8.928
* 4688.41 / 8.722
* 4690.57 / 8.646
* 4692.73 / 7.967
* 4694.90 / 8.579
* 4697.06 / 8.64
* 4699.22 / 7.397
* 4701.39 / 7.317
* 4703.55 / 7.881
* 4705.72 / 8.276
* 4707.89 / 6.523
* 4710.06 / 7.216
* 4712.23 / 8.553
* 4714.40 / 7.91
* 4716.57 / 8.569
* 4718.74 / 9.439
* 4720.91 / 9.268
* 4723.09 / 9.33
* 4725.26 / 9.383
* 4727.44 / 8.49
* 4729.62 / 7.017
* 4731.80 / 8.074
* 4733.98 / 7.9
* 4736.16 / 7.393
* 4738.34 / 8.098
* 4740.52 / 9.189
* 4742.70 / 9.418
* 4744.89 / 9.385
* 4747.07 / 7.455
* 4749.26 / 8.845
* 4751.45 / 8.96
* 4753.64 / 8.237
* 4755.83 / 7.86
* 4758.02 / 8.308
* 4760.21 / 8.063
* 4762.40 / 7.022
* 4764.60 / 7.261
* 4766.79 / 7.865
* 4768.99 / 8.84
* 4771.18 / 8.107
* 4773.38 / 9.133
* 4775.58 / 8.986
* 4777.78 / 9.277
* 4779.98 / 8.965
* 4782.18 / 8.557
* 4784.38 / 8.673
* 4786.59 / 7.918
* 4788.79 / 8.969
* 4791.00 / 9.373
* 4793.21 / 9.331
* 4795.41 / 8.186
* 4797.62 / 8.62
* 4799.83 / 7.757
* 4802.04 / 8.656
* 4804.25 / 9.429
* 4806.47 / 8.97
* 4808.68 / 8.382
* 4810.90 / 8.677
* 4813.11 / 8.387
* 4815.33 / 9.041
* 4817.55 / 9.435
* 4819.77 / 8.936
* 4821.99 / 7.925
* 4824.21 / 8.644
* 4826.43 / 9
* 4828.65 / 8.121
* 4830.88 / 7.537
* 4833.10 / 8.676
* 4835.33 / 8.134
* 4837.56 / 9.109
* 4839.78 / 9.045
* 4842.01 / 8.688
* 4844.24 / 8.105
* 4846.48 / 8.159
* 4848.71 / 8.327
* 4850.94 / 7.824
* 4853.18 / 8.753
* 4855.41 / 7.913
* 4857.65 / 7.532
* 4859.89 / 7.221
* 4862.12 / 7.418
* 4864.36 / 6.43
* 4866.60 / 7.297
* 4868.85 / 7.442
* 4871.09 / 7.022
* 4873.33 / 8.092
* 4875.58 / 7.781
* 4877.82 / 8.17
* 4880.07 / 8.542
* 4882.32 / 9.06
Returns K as 1.3 AA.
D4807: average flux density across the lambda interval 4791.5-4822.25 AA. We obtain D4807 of 8.73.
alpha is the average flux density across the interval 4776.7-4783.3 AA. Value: 8.94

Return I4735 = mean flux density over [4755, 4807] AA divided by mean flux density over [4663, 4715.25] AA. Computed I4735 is 1.07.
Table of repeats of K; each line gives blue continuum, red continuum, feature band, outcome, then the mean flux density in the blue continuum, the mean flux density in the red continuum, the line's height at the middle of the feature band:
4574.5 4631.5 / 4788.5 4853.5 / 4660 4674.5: 1.3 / 8.34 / 8.6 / 8.42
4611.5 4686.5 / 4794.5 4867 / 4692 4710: 0.9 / 8.16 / 8.32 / 8.2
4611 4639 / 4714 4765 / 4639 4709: 5.2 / 8.67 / 8.39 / 8.55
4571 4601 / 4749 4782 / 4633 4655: 0.4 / 7.96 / 8.38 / 8.1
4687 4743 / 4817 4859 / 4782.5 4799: -0.7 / 8.27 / 8.39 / 8.34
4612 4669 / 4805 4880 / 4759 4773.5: 0.4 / 8.19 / 8.2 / 8.19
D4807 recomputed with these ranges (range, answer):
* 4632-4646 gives 8.31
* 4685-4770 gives 8.26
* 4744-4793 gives 8.47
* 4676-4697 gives 8.32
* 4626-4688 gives 8.03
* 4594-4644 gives 8.52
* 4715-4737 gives 8.49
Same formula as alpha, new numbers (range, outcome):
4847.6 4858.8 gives 8.07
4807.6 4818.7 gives 8.78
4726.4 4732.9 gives 7.85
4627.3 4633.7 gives 8.75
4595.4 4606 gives 8.06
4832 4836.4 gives 8.4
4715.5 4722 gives 9.1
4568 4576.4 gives 8.12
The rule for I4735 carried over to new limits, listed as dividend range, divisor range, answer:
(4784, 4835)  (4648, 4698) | 1.08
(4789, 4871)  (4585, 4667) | 1.01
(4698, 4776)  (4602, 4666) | 0.99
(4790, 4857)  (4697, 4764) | 1.04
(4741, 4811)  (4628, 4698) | 1.06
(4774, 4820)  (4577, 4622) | 1.06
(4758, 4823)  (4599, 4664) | 1.03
